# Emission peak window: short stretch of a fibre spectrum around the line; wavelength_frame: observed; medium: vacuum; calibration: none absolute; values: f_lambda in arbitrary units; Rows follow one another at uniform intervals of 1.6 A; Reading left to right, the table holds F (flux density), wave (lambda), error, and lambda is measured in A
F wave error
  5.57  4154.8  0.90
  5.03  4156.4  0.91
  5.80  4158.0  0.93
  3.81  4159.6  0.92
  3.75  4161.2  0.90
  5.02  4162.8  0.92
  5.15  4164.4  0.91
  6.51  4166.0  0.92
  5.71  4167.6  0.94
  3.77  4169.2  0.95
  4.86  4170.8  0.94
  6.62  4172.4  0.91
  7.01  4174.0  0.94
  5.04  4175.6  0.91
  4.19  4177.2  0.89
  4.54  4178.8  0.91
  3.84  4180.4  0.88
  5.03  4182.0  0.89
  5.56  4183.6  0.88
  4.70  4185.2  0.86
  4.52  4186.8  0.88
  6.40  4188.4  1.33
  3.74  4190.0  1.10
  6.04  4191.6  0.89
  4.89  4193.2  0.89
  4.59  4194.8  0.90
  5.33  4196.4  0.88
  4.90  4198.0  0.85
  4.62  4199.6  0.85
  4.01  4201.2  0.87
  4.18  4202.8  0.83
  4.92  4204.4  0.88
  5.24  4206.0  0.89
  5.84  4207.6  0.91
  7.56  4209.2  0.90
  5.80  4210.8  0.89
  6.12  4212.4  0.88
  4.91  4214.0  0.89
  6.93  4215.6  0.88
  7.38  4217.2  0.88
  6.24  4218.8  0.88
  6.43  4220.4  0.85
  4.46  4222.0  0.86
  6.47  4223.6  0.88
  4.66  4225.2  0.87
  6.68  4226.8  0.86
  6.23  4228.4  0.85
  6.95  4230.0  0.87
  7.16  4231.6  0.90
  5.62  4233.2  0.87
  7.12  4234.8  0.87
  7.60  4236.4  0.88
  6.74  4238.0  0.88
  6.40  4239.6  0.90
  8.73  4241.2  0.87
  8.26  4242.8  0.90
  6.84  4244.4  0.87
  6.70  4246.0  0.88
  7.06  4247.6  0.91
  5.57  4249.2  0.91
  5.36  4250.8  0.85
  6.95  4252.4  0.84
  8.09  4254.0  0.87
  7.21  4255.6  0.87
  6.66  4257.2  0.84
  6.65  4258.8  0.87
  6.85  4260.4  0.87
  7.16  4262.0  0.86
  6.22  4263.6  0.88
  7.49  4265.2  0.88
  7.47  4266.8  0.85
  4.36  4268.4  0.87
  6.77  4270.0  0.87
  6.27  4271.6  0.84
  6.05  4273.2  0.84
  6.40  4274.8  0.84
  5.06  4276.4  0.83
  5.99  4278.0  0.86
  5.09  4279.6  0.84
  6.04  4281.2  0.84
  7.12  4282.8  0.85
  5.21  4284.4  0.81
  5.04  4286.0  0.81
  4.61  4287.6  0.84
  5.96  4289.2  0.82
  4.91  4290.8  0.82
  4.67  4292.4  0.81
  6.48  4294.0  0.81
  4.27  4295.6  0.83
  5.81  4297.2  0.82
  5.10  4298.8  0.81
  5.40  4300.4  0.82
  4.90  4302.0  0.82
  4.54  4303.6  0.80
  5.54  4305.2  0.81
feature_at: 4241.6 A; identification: C III] 1909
